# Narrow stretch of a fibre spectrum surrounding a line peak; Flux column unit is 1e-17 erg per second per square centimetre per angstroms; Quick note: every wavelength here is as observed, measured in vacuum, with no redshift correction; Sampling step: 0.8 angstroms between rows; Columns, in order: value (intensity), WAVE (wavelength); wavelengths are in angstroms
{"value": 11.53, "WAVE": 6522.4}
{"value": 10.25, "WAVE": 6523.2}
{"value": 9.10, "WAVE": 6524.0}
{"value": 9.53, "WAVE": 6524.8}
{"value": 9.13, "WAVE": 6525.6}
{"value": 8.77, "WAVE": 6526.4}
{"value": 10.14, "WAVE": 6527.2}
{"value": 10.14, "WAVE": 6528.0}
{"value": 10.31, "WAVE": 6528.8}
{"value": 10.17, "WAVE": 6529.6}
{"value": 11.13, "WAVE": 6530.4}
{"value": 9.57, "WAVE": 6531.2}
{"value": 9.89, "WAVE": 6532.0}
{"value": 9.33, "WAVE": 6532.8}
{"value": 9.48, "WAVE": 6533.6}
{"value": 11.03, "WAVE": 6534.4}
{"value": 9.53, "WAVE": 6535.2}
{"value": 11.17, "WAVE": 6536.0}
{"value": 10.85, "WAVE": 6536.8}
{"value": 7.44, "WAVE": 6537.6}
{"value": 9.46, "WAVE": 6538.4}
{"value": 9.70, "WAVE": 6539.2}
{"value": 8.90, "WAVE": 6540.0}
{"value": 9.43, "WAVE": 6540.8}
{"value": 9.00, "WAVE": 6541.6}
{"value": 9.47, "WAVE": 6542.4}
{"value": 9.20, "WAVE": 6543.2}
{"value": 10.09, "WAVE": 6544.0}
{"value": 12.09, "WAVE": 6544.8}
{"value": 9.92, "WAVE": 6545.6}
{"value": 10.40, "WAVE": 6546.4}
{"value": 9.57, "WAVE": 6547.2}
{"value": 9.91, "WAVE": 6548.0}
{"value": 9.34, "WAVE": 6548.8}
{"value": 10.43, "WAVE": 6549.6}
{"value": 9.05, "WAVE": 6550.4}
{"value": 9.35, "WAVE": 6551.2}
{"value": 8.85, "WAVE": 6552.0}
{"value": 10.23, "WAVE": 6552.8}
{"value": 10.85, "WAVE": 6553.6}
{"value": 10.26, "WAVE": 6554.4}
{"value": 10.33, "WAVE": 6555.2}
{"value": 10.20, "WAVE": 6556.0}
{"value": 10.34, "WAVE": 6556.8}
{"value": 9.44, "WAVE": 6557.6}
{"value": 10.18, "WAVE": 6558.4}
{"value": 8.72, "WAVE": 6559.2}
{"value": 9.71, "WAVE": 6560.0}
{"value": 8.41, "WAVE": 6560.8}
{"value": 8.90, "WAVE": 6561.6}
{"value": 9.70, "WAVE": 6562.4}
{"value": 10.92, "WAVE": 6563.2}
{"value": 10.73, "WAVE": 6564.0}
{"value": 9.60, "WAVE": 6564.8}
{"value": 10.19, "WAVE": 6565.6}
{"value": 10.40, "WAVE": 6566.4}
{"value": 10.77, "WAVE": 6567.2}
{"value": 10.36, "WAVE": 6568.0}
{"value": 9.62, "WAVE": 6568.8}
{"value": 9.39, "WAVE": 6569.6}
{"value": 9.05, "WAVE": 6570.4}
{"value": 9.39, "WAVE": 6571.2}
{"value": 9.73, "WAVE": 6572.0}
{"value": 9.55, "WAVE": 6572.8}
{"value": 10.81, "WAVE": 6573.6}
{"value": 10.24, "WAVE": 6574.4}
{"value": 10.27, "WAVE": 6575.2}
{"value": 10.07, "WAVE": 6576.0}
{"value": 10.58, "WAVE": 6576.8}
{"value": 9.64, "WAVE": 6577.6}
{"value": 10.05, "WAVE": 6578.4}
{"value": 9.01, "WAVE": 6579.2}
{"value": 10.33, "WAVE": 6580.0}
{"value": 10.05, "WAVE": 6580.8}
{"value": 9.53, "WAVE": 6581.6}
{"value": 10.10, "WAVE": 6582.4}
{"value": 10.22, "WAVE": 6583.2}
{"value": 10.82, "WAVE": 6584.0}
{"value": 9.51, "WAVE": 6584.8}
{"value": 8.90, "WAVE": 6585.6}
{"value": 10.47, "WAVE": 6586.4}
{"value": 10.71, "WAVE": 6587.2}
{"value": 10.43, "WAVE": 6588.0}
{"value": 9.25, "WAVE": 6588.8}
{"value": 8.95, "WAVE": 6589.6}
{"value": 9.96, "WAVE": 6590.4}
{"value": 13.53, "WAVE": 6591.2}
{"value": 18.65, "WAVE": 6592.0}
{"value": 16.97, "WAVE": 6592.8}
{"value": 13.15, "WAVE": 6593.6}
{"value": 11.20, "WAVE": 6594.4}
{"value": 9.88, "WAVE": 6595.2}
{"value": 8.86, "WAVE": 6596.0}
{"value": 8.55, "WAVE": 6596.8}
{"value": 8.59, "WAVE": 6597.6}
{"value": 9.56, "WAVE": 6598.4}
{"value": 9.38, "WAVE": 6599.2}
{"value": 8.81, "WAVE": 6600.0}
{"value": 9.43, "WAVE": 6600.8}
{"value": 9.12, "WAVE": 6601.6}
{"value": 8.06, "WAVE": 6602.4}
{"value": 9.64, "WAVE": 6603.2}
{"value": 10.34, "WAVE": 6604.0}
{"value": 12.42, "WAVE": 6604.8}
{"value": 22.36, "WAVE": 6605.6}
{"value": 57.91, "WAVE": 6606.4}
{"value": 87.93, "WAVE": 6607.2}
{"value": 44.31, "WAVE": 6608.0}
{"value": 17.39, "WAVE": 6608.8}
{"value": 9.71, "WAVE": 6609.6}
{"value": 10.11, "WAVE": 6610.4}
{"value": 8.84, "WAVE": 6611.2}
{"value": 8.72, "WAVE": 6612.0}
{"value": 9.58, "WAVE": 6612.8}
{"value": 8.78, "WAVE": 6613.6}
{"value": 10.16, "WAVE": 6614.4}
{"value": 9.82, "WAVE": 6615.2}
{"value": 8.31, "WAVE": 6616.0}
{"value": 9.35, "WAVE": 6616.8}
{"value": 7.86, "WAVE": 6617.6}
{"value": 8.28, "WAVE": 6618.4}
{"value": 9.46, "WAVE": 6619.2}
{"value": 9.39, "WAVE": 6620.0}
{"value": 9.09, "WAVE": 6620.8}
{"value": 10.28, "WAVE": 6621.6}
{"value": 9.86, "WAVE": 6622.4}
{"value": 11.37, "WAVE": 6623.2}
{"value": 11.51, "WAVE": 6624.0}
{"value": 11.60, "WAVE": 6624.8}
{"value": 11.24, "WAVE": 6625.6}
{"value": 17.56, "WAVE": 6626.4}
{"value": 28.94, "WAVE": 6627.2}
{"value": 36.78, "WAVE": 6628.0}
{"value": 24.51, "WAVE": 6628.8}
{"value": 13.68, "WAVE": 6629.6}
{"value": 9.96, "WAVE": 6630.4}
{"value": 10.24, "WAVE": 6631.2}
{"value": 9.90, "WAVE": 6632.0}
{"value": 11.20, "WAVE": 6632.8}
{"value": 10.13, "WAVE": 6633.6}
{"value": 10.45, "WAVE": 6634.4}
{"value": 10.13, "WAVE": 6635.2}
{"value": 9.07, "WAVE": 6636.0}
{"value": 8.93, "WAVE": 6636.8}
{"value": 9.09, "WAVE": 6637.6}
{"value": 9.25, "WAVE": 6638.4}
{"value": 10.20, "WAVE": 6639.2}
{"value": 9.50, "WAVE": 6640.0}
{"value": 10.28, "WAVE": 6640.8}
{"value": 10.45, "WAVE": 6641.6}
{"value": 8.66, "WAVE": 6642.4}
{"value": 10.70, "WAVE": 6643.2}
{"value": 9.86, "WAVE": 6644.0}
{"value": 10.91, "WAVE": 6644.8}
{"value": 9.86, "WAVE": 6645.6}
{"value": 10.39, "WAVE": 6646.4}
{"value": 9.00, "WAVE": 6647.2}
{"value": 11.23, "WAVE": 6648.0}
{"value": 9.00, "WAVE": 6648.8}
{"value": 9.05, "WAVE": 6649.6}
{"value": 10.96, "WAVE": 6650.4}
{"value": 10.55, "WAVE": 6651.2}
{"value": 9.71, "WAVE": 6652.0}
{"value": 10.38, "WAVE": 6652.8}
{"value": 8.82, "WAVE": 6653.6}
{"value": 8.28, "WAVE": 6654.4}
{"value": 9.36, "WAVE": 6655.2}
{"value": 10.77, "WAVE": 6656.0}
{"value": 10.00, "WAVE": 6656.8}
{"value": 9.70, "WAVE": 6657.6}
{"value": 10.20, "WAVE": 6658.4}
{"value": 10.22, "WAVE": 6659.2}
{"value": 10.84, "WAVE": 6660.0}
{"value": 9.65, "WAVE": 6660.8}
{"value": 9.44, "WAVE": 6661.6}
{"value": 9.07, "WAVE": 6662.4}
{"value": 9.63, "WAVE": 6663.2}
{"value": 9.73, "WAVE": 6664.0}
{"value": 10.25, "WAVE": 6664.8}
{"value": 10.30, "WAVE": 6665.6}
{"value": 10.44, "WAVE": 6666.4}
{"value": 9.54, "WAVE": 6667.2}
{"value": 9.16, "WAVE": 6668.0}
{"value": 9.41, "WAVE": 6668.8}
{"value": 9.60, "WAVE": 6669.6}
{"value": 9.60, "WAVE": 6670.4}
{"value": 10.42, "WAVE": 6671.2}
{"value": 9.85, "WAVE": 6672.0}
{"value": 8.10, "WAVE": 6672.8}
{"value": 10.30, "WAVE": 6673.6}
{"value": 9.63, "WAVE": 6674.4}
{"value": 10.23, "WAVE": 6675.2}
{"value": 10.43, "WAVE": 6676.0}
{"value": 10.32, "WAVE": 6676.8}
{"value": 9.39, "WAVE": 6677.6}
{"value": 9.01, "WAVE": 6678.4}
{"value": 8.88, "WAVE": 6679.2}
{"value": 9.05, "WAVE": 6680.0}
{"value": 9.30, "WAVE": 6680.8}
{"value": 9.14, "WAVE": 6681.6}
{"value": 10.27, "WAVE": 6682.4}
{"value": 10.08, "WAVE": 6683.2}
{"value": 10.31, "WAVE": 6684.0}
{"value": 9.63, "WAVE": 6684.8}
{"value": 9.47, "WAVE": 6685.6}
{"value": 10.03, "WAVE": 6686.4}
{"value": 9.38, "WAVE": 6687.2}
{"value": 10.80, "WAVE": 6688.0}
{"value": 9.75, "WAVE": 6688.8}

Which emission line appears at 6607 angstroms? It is Halpha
